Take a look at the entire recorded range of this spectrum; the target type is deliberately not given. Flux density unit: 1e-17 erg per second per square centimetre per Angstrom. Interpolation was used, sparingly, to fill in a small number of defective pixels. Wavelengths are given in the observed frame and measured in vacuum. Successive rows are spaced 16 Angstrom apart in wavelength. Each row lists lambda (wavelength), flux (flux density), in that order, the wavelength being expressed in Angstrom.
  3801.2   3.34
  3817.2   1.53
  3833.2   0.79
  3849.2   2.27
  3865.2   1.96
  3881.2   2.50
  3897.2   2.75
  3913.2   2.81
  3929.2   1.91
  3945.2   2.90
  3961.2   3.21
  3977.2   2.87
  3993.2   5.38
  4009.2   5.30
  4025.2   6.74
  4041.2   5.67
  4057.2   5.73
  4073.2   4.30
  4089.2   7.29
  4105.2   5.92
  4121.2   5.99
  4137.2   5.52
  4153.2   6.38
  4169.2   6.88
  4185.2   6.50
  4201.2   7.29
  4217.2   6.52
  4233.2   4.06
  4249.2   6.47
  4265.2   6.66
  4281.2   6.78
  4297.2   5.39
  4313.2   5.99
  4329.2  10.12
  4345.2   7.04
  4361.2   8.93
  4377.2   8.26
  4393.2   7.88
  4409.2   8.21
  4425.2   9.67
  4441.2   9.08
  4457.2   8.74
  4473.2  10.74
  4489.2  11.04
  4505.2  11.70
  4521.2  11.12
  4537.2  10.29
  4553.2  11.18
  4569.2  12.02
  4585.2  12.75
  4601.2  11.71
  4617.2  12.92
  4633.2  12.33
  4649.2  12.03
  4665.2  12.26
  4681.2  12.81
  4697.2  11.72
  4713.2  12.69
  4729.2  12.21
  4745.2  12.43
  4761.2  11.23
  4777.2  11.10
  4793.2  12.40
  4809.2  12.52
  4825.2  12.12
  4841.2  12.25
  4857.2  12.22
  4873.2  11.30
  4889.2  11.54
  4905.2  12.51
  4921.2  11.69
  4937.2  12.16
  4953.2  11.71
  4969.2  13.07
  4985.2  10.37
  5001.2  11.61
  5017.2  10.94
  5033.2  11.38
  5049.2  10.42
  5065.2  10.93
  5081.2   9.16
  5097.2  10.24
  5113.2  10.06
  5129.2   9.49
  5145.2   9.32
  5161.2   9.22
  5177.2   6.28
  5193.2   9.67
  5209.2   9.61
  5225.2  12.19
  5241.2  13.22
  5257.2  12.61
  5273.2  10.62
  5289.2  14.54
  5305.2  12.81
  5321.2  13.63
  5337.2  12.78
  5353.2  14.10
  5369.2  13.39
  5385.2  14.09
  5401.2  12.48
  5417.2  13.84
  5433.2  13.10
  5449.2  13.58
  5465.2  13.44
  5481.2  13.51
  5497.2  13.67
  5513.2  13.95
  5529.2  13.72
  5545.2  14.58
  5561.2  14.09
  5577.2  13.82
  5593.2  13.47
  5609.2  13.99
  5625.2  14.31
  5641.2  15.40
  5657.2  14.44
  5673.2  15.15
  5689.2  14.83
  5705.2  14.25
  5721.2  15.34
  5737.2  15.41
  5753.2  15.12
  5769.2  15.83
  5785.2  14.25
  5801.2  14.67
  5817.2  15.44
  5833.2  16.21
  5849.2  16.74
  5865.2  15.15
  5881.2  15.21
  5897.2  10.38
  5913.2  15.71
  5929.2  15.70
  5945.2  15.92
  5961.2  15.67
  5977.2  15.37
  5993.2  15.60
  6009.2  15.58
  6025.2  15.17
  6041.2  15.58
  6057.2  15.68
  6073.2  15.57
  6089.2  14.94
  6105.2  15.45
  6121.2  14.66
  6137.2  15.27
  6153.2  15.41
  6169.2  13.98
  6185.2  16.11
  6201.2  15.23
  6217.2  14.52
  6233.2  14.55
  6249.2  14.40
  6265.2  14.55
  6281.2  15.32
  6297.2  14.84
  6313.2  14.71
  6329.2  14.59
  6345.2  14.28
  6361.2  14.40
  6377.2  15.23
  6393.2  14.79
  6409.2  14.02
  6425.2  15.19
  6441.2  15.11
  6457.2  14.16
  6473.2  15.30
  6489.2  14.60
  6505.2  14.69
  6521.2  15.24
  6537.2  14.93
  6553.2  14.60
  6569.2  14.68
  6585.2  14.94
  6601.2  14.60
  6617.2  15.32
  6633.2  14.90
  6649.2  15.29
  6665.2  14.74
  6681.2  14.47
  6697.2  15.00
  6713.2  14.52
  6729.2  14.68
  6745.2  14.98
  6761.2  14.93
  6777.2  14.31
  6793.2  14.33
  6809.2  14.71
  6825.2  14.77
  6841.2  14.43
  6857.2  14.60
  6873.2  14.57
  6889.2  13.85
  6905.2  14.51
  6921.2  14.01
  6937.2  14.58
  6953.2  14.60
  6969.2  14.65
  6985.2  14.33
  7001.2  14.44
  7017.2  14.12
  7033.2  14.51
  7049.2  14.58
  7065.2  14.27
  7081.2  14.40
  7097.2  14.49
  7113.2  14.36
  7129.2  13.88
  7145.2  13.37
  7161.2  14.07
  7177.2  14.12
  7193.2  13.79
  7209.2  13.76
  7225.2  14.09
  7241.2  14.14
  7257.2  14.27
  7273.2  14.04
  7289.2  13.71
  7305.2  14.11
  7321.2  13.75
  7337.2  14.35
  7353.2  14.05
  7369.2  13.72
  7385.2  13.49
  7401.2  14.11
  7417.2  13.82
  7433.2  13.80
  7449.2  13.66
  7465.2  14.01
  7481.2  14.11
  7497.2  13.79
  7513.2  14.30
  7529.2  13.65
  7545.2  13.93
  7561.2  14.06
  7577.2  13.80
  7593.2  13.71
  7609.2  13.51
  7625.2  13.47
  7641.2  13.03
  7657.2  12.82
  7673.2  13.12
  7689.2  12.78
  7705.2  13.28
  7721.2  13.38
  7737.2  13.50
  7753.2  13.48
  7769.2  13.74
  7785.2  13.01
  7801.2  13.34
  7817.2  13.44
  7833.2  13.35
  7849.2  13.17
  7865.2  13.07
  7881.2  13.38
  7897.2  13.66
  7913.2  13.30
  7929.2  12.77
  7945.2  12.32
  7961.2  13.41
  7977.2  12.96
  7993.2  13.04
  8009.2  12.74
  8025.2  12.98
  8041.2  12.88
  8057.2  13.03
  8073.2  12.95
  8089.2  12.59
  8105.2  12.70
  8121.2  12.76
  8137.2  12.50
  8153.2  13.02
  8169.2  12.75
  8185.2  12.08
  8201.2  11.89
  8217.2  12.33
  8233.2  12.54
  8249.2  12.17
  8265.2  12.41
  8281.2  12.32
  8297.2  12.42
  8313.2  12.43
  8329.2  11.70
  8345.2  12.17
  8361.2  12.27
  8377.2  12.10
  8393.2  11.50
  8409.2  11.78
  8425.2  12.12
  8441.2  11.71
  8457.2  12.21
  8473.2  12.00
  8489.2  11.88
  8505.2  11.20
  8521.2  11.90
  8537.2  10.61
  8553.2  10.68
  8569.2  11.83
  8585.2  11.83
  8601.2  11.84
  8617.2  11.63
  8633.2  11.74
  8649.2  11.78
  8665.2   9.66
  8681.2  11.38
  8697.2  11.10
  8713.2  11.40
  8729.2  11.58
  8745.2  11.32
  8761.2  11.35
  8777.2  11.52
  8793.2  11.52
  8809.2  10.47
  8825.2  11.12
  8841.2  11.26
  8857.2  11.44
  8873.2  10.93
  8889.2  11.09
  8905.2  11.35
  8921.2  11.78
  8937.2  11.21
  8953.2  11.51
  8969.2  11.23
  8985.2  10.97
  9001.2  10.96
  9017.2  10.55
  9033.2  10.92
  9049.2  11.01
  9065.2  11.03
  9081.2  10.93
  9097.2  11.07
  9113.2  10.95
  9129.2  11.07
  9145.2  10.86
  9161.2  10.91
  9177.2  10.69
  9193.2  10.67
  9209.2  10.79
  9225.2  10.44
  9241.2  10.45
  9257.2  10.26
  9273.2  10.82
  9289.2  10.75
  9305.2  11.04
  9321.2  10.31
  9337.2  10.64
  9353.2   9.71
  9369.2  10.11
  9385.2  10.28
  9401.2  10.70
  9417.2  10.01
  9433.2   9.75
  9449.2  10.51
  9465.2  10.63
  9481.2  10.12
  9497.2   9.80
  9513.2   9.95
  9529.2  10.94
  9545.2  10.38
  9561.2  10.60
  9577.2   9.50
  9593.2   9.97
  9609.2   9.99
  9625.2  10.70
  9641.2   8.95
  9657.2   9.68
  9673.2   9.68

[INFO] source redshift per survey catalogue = 0.00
